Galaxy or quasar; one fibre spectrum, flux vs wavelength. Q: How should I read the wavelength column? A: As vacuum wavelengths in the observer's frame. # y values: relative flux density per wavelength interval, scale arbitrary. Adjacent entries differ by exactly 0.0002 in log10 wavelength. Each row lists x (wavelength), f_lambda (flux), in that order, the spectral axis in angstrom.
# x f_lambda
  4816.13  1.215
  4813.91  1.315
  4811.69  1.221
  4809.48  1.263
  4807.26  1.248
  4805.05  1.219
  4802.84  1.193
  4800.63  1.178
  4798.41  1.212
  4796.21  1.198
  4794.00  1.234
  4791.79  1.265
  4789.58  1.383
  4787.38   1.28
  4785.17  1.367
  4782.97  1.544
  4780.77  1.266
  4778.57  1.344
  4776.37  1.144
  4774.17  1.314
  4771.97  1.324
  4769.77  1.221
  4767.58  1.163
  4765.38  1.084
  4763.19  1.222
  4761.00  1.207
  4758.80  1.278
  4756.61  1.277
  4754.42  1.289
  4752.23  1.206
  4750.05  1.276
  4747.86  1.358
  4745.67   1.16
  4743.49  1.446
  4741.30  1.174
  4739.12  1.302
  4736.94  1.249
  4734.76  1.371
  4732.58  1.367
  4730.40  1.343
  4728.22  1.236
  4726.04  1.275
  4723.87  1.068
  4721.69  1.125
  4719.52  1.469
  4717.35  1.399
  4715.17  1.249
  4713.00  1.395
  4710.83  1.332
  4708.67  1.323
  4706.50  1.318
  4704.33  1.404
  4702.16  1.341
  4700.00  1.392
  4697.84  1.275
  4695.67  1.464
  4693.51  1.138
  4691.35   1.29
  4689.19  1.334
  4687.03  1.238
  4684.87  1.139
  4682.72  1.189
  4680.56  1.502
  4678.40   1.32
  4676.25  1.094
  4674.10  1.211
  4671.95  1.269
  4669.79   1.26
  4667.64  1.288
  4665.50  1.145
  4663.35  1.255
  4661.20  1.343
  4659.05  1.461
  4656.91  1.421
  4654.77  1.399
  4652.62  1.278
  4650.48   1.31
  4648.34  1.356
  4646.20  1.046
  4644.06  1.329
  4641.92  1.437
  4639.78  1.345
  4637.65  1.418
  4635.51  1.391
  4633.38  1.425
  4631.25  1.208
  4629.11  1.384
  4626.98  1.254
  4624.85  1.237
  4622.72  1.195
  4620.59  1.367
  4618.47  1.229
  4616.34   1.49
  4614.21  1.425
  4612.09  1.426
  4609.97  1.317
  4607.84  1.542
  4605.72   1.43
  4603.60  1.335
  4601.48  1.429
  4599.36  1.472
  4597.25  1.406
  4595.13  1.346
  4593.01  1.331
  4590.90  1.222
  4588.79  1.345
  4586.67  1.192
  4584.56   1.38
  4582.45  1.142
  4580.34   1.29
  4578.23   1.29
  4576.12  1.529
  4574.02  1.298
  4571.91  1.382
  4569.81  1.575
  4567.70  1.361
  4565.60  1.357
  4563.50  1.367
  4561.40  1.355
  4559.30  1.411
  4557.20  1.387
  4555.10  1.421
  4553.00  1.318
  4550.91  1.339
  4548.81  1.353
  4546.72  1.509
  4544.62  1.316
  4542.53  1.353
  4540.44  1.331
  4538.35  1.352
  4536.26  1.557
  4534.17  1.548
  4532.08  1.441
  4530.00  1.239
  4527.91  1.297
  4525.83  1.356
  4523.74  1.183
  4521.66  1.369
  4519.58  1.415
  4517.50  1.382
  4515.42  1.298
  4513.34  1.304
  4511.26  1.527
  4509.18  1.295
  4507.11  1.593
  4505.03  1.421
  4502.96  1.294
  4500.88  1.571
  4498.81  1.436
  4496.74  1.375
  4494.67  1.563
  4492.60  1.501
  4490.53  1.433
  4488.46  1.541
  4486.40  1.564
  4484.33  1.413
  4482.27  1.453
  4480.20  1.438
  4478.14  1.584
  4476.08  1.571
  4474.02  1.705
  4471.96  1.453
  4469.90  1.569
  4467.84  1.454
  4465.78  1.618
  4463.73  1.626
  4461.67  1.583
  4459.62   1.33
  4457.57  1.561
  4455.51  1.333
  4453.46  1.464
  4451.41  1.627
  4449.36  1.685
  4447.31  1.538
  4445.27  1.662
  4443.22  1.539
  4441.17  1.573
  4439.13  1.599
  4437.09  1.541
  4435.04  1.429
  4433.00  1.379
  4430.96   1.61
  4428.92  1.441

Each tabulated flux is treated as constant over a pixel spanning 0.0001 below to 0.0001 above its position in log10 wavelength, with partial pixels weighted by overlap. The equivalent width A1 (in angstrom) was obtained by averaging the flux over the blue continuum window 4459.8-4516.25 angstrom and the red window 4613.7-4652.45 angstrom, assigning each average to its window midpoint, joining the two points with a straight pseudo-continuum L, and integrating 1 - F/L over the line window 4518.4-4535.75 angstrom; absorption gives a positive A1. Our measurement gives 1.0 angstrom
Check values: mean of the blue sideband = 1.49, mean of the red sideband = 1.32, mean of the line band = 1.36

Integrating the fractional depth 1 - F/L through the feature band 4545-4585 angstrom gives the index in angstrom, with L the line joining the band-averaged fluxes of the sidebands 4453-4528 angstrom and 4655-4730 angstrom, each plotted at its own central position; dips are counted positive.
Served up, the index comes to 0.8 angstrom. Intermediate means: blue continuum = 1.46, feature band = 1.37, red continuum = 1.29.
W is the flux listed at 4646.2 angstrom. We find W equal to 1.046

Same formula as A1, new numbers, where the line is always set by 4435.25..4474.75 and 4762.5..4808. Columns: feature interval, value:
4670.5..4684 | 0.90 angstrom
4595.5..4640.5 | 1.17 angstrom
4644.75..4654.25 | 0.81 angstrom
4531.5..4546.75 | 0.55 angstrom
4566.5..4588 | 1.43 angstrom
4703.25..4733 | 0.24 angstrom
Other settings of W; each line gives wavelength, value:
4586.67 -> 1.192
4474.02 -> 1.705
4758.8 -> 1.278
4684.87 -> 1.139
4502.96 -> 1.294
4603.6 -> 1.335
